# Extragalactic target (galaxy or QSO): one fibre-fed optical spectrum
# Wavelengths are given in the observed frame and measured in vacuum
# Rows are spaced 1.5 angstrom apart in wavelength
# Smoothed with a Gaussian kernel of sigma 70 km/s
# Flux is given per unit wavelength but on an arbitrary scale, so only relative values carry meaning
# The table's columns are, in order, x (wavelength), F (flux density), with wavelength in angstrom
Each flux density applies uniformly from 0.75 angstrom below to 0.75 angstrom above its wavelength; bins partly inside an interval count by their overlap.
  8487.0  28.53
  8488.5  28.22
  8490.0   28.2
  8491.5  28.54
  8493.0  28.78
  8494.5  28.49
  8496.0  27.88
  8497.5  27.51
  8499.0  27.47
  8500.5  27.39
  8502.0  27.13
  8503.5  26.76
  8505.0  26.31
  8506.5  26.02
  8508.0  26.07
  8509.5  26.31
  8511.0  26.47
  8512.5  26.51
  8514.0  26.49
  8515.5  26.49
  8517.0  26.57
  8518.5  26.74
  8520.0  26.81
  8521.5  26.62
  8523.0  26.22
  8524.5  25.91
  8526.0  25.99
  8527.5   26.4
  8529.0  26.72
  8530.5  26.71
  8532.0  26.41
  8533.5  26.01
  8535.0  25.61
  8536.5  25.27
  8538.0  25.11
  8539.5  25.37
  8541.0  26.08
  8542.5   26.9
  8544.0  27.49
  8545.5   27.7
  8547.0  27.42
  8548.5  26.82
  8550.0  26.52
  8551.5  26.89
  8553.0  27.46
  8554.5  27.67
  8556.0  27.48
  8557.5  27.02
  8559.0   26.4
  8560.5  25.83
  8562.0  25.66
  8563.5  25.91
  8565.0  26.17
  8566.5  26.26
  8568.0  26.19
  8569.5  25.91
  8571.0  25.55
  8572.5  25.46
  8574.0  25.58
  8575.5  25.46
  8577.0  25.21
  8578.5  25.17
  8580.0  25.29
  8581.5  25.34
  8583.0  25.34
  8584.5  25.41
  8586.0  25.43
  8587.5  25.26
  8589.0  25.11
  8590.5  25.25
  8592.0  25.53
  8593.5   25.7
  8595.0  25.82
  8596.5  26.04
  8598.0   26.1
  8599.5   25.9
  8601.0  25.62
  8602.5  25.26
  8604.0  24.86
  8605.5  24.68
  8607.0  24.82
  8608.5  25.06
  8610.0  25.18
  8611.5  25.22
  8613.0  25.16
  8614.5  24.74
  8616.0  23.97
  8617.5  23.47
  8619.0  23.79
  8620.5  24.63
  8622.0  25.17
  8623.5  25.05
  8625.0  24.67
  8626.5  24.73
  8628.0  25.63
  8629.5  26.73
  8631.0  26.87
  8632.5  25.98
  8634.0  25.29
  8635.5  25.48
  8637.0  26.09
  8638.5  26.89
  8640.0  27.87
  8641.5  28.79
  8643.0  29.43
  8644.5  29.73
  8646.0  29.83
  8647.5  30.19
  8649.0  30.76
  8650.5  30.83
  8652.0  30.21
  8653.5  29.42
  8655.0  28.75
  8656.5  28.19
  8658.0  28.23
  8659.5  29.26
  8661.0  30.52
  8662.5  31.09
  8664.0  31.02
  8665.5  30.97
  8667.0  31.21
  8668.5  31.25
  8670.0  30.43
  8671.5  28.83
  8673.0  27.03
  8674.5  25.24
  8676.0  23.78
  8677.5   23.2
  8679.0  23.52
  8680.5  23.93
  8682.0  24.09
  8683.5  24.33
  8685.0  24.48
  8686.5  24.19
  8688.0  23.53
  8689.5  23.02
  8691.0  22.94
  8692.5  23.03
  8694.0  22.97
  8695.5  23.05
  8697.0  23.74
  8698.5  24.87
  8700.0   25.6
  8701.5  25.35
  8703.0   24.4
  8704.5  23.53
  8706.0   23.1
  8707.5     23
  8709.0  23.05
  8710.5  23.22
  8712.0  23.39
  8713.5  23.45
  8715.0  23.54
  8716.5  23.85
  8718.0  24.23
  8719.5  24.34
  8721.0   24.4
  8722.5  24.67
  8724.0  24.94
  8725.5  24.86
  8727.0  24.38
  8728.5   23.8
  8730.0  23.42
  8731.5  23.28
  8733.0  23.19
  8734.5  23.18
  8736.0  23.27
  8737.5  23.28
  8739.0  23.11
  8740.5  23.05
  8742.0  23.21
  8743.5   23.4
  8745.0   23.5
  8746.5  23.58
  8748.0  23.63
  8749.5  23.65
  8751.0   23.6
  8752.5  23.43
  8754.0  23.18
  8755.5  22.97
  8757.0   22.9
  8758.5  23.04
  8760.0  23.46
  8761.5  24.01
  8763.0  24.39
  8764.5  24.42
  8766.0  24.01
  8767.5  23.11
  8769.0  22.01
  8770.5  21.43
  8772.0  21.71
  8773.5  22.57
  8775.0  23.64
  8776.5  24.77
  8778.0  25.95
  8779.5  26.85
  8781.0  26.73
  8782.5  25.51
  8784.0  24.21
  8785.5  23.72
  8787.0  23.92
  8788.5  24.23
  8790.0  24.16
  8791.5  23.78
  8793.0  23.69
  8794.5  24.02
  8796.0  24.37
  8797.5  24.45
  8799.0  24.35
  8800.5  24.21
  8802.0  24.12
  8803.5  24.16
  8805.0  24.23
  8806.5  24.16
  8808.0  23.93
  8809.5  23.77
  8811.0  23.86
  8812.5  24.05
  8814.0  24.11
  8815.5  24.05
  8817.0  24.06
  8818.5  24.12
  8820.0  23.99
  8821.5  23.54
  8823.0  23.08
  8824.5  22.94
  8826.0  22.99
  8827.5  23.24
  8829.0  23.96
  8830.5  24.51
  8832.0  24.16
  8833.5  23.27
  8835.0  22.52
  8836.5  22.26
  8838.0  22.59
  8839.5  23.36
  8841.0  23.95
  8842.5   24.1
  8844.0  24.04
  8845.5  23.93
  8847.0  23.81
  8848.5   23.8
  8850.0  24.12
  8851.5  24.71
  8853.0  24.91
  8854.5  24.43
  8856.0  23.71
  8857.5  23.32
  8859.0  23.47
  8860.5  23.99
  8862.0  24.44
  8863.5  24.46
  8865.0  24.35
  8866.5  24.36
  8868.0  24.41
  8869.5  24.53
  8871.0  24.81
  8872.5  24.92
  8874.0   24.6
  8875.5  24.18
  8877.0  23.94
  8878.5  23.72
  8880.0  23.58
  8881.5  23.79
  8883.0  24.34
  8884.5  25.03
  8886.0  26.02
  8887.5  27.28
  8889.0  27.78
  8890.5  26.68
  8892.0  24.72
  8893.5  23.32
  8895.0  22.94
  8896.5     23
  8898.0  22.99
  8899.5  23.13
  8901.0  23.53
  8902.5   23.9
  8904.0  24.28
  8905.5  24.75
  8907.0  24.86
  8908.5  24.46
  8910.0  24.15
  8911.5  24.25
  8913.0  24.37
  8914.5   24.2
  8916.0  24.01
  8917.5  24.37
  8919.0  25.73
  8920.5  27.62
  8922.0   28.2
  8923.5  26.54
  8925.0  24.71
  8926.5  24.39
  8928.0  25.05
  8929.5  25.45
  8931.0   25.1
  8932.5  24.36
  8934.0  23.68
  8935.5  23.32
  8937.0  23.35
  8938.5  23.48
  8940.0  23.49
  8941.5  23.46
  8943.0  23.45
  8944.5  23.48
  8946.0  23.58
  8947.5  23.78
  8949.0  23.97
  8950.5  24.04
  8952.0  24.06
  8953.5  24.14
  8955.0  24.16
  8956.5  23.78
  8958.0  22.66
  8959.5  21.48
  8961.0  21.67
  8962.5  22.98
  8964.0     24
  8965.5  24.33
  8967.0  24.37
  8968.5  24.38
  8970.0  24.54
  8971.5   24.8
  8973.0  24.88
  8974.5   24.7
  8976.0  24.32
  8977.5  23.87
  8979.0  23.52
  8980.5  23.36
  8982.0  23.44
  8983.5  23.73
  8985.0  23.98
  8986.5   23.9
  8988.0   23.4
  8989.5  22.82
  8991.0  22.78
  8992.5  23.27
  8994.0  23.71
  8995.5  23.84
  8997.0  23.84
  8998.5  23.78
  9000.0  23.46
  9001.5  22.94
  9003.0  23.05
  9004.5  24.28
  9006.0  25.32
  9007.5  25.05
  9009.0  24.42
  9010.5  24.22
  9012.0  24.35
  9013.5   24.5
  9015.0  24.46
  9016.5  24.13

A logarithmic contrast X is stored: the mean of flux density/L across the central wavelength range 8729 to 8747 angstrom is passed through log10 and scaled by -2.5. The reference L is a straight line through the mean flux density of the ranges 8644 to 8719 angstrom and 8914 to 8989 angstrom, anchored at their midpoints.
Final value 0.11 mag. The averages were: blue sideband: 26.2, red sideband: 24.1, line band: 23.3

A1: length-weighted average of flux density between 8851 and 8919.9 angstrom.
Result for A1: 24.4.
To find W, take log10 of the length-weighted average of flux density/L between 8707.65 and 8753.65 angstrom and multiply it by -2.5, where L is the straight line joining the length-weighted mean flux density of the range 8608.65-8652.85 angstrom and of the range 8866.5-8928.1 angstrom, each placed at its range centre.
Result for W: 0.10 mag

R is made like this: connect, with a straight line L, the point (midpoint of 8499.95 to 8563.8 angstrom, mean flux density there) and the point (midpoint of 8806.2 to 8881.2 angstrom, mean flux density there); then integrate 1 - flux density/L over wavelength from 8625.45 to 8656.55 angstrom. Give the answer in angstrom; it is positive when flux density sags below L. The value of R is -2.9 angstrom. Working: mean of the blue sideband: 26.5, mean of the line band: 27.9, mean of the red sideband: 23.9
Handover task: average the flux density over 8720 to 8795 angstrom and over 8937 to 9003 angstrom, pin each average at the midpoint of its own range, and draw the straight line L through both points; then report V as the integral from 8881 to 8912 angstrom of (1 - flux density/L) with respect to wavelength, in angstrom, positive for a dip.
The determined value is -1.1 angstrom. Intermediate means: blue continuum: 23.8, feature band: 24.5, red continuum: 23.7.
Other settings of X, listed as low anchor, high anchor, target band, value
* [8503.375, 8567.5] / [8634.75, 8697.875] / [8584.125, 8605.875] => 0.05 mag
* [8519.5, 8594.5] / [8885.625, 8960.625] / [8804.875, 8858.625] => 0.05 mag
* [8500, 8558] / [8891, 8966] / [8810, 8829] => 0.05 mag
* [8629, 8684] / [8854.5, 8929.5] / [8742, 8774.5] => 0.14 mag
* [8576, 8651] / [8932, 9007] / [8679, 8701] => 0.07 mag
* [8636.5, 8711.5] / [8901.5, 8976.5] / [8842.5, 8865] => 0.04 mag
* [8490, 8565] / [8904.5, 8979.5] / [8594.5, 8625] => 0.05 mag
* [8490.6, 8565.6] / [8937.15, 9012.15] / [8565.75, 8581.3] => 0.03 mag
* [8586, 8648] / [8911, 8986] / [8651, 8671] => -0.17 mag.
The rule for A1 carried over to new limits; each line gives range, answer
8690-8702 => 23.9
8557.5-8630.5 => 25.4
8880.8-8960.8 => 24.4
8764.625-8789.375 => 24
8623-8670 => 28.5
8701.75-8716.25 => 23.5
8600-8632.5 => 25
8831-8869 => 23.9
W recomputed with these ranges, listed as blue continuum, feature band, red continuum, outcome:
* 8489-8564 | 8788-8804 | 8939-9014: 0.04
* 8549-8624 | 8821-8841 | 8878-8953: 0.07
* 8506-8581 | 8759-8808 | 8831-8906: 0.03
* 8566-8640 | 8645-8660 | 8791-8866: -0.18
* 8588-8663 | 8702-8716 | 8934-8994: 0.11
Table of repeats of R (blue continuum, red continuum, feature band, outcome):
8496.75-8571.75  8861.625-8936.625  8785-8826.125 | 1.9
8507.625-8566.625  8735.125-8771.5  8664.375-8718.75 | -1.4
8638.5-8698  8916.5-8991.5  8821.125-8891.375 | 2.8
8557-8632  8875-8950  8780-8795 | 0.2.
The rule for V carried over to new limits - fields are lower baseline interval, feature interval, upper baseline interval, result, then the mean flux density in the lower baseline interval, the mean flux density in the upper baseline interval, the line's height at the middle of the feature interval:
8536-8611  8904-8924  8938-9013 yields -0.9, 25.9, 23.8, 24.1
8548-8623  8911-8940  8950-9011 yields -0.9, 25.6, 23.8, 24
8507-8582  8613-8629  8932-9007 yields 0.7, 26.3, 23.7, 25.8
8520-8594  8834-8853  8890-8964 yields 0.7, 26.1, 24.1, 24.6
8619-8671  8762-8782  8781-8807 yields 0.7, 28.2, 24.3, 24.8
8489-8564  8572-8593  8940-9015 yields 0.8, 26.7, 23.8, 26.4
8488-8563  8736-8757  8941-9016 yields 1.7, 26.8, 23.8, 25.3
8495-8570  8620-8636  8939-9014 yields 0.3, 26.5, 23.8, 26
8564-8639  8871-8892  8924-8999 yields -0.8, 25.4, 23.8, 24.2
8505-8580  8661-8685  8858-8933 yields -1.5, 26.3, 24.7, 25.7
